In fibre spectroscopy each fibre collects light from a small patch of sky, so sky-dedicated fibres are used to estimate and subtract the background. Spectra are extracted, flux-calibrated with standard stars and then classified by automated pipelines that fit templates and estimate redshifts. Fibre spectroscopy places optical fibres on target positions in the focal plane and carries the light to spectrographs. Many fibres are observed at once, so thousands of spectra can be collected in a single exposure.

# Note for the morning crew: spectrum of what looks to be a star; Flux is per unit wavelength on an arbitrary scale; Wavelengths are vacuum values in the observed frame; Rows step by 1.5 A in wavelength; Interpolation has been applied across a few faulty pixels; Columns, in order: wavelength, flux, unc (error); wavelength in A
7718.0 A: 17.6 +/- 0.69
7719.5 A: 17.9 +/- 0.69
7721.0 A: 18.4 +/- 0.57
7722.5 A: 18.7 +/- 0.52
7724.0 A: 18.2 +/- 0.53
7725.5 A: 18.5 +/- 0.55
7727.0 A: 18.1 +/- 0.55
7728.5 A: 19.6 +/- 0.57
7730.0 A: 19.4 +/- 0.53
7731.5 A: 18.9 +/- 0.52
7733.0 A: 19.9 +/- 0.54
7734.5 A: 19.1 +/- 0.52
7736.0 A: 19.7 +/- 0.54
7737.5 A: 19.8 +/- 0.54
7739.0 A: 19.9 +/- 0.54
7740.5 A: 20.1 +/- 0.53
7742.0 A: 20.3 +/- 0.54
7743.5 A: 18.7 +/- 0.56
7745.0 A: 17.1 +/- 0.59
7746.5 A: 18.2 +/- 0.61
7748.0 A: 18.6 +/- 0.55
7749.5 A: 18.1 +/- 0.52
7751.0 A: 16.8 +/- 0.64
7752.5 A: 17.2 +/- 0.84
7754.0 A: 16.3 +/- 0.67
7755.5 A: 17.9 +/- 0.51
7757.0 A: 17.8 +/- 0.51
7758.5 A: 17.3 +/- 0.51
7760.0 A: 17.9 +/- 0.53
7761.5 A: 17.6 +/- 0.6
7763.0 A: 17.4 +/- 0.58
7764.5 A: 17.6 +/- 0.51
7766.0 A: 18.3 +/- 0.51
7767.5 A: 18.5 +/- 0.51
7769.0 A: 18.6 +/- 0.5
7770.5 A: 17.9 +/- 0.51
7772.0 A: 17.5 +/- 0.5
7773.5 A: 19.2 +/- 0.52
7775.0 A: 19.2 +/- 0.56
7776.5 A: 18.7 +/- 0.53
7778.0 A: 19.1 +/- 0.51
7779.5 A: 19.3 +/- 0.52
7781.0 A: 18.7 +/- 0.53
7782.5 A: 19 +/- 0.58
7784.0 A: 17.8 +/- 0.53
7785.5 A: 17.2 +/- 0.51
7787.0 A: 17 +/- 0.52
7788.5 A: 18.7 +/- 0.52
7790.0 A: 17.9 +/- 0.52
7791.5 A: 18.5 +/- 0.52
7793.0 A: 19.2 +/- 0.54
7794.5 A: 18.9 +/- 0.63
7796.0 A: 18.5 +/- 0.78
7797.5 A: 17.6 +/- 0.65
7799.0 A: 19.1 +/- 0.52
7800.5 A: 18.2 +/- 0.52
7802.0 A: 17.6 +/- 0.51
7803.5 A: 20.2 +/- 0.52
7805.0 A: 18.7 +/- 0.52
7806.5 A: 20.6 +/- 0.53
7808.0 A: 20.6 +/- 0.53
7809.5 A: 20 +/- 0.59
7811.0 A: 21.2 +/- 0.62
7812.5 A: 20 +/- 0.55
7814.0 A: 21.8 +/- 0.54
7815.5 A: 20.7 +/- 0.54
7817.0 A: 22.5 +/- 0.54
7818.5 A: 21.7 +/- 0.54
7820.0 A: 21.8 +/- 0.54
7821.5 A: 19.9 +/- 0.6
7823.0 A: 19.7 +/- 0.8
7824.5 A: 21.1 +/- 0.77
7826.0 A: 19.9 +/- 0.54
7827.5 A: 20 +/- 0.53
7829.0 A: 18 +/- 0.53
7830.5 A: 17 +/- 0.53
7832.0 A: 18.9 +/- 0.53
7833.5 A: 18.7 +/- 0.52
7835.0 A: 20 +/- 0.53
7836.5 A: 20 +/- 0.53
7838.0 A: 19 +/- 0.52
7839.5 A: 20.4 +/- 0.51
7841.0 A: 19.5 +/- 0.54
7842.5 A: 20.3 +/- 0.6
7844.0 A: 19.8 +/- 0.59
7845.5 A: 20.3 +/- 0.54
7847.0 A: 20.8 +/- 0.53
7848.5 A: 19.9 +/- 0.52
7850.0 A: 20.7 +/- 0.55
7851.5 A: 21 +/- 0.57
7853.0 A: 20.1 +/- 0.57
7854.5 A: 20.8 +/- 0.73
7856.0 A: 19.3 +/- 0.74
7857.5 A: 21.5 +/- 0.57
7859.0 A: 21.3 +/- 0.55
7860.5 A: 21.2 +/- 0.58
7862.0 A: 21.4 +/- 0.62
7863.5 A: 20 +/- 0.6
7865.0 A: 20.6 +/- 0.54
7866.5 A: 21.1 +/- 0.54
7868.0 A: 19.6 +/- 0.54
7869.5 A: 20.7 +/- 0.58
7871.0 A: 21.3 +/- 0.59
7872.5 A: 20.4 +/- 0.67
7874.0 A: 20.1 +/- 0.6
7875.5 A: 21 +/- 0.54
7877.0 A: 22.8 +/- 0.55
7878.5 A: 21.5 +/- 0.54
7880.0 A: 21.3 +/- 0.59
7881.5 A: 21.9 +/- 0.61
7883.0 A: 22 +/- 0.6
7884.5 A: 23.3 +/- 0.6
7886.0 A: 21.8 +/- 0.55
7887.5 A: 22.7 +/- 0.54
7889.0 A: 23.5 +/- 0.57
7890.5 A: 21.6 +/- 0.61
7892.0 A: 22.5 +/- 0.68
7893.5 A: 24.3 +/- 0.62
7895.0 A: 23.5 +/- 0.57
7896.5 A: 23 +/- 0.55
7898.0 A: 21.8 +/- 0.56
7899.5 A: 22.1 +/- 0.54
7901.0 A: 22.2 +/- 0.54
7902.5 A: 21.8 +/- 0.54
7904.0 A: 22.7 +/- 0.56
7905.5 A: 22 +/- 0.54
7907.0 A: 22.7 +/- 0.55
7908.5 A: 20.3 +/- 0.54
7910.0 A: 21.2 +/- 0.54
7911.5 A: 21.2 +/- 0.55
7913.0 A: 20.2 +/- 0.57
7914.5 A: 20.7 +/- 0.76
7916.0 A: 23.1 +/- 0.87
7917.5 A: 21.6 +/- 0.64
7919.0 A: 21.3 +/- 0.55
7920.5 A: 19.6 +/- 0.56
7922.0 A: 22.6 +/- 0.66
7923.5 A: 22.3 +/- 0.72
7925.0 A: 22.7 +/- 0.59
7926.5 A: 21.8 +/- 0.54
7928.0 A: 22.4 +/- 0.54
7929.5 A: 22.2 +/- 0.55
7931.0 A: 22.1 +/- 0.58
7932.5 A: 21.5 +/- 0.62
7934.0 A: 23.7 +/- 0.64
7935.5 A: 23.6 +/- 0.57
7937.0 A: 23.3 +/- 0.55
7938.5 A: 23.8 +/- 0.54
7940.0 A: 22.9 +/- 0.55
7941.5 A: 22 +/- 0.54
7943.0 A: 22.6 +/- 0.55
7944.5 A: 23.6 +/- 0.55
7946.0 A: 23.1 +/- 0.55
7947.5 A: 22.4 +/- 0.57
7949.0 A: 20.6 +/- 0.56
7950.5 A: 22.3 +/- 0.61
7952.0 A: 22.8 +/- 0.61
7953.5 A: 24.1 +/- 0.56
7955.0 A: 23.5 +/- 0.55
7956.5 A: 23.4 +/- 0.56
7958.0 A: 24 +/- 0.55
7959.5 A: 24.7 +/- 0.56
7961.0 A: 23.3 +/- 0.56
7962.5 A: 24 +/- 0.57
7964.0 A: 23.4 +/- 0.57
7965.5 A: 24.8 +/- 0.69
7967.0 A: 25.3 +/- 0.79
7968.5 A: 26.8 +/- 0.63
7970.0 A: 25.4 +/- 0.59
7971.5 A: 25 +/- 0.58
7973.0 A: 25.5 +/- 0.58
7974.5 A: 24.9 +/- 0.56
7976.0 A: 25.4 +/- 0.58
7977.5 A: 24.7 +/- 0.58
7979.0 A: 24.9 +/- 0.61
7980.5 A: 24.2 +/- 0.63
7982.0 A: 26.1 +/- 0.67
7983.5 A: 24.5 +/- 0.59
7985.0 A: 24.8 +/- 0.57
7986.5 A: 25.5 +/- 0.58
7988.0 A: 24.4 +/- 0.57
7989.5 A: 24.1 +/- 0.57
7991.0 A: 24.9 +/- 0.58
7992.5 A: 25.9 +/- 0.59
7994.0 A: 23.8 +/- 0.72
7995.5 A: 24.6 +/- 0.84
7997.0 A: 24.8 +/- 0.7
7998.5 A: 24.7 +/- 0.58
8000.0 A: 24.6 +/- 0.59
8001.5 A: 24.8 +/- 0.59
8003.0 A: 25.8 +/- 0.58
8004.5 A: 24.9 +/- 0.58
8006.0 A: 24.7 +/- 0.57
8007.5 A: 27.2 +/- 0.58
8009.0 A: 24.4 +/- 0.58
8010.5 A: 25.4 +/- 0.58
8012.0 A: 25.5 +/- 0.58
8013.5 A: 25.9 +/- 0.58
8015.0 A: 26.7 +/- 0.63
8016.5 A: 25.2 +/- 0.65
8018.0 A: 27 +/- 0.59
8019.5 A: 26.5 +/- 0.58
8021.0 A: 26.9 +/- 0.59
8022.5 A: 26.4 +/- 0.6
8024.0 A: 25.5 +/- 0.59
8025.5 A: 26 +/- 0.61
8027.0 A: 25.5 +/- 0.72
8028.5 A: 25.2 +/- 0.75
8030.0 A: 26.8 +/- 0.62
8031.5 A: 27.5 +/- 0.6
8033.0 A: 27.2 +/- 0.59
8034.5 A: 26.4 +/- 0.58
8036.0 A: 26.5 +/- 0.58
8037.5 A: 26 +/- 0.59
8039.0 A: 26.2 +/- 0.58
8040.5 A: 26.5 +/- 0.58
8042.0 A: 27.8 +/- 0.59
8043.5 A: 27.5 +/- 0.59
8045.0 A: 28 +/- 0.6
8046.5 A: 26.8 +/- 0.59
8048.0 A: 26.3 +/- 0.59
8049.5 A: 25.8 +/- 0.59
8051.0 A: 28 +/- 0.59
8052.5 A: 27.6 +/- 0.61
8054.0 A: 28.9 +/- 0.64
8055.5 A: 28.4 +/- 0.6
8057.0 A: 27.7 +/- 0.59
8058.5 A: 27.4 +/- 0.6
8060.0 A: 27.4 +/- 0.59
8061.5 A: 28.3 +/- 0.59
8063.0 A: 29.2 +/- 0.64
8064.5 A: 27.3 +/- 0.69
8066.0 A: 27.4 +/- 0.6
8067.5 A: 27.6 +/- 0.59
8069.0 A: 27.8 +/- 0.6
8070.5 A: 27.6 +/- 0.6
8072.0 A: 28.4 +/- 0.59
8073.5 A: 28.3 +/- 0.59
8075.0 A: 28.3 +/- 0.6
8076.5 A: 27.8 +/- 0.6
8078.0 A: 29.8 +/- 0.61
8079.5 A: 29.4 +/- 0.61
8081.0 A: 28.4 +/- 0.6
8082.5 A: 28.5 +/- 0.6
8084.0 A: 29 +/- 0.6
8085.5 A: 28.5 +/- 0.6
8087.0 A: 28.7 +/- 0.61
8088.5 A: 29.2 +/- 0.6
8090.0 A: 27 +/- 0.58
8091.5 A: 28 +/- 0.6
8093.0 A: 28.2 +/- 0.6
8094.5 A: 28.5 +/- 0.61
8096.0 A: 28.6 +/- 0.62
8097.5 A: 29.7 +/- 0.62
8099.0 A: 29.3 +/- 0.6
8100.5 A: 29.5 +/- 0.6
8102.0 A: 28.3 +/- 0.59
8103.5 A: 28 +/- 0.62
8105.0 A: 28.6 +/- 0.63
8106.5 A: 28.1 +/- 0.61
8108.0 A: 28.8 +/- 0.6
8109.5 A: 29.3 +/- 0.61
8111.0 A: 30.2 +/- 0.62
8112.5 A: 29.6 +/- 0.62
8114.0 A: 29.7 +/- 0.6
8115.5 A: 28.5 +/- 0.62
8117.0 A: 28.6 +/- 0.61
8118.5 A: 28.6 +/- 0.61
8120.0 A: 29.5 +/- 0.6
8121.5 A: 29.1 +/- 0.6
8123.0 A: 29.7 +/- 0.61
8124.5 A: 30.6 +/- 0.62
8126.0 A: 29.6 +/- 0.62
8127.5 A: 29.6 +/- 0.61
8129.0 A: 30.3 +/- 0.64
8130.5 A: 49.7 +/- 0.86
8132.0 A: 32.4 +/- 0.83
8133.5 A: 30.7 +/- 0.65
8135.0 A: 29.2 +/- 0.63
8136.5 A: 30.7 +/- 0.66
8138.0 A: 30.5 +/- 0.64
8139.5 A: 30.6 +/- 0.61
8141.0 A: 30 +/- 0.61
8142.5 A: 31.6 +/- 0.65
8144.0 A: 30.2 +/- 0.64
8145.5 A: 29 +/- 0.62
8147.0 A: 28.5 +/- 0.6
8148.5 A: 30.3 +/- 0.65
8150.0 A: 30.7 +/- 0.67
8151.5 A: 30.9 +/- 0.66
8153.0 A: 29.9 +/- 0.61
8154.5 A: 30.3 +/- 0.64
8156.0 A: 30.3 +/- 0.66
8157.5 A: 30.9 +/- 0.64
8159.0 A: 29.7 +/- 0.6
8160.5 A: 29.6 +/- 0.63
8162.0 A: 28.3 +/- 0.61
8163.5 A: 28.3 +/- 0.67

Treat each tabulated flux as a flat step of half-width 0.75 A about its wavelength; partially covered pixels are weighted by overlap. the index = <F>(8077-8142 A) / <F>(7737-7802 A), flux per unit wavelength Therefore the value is 1.63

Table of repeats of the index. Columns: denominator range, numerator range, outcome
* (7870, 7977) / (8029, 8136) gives 1.26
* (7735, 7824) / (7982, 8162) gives 1.48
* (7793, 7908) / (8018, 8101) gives 1.33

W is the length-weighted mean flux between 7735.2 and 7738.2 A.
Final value 19.7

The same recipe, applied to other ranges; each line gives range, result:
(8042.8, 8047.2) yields 27.4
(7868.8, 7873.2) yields 20.8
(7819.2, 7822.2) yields 20.9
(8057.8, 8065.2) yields 27.9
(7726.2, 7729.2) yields 18.8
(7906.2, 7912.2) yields 21.4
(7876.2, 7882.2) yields 21.9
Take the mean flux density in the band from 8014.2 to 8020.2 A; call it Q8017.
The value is 26.3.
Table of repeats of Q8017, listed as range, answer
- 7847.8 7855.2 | 20.5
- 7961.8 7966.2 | 24.1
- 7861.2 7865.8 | 20.7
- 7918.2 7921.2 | 20.5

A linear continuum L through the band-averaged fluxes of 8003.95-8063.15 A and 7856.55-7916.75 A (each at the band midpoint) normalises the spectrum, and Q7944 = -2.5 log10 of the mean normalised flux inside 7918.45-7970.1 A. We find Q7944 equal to 0.03 mag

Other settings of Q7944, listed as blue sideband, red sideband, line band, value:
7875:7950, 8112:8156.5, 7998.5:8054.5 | 0.01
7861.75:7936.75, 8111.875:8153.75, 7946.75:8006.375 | 0.01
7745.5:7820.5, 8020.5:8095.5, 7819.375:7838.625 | 0.04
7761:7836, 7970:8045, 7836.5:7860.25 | 0.02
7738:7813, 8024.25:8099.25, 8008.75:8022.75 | 0.01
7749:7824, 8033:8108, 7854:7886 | 0.02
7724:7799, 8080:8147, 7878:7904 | 0.01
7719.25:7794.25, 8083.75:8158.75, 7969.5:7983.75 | 0.01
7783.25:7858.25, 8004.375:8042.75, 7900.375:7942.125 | 0.04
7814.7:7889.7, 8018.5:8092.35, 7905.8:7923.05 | 0.07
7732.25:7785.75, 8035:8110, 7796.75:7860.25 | 0.03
